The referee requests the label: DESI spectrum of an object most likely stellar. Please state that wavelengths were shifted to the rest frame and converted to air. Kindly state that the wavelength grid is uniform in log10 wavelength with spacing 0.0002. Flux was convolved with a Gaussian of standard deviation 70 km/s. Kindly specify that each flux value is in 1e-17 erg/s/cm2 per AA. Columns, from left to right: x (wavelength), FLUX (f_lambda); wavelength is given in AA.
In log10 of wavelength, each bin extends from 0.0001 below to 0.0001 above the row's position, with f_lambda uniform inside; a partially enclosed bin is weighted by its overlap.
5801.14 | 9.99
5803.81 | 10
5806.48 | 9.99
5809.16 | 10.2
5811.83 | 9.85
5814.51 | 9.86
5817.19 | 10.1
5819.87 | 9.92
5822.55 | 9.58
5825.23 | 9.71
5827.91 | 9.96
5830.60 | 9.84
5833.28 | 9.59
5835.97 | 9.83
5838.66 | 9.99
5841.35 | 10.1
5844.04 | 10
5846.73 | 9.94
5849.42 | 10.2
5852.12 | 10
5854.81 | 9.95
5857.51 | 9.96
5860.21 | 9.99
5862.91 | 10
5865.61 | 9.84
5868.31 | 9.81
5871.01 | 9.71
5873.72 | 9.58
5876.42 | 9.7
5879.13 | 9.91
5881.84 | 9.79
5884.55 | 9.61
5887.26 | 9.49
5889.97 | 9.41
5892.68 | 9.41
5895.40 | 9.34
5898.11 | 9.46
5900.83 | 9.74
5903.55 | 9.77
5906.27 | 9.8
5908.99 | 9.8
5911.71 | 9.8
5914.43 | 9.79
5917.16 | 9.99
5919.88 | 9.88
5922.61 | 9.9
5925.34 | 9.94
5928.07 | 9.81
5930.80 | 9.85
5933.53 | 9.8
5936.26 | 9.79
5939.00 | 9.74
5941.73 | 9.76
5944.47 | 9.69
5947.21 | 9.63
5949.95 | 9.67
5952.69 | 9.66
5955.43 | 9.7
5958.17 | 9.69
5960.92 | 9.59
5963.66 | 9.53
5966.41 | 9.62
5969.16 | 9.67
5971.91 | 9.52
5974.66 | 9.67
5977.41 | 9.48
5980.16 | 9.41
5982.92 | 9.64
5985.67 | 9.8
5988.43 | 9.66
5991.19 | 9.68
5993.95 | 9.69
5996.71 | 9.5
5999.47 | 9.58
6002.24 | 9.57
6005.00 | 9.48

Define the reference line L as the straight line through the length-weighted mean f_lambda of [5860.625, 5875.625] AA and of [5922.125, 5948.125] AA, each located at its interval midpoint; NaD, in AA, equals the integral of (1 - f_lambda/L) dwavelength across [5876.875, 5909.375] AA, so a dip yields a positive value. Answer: 0.6 AA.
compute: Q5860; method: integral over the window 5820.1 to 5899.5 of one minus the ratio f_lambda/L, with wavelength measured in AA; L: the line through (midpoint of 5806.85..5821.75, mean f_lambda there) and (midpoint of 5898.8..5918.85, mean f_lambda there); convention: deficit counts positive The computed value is 0.8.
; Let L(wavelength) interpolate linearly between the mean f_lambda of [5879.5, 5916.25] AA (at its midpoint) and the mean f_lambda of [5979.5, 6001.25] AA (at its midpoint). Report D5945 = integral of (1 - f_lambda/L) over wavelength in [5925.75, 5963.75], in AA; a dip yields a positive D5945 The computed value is -0.3 AA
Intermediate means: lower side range 9.64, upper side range 9.62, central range 9.72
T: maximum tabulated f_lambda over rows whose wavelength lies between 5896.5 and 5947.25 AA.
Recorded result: 9.99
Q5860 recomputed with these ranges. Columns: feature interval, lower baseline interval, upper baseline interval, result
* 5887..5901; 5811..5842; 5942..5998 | 0.43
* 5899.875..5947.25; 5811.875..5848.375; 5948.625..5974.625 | -0.52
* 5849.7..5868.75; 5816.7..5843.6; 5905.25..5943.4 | -0.20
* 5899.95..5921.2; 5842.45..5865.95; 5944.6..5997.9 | -0.02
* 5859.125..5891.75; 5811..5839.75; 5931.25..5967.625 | 0.15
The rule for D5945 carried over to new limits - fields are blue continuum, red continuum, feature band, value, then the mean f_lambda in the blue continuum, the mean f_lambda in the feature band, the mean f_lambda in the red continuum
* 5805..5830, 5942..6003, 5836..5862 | -0.4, 9.91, 10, 9.62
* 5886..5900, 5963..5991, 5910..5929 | -0.8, 9.43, 9.87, 9.6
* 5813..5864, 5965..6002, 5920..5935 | -0.2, 9.92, 9.86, 9.61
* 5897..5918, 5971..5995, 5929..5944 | -0.1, 9.76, 9.78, 9.62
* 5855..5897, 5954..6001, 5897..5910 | 0.0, 9.71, 9.71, 9.61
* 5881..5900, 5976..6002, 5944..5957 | -0.1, 9.5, 9.67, 9.6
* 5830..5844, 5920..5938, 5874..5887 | 0.2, 9.88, 9.72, 9.85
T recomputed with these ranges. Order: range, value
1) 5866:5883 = 9.91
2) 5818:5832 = 9.96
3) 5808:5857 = 10.2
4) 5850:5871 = 10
